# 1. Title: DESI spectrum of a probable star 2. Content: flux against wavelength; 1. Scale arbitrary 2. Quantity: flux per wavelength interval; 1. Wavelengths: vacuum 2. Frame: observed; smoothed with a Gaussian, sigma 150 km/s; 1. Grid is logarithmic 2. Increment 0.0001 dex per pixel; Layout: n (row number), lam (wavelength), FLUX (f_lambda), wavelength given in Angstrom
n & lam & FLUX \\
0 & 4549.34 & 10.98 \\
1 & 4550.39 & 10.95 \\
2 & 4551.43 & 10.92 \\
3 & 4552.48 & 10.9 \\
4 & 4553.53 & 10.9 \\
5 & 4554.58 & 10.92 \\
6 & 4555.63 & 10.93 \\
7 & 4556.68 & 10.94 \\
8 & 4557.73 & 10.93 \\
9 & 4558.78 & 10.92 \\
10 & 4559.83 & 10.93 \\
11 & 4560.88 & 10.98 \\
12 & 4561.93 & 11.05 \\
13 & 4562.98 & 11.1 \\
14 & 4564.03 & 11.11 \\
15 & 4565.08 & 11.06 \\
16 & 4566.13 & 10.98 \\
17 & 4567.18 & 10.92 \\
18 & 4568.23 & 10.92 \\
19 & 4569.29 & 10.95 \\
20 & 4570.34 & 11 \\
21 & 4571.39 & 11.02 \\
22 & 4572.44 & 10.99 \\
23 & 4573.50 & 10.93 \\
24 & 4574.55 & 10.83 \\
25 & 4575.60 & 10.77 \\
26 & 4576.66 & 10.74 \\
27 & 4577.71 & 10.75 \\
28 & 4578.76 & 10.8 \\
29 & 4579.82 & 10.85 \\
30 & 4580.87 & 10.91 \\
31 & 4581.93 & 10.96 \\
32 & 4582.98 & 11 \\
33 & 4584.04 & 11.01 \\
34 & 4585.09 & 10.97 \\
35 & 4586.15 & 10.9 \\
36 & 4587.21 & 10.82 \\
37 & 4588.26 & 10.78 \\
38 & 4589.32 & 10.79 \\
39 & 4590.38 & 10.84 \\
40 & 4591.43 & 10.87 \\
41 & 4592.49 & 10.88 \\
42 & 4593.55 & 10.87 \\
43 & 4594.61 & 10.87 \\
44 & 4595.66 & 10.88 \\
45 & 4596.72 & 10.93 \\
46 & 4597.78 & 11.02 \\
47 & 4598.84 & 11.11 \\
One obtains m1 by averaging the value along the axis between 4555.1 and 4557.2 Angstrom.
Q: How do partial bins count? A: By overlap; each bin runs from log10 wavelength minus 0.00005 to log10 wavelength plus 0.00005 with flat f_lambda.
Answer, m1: 10.9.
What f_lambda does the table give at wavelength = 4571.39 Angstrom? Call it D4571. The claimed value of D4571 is 11.02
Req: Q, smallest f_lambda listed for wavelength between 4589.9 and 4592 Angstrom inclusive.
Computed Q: 10.84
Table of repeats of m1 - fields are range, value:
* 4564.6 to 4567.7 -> 11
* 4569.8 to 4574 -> 11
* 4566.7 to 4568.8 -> 10.9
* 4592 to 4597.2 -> 10.9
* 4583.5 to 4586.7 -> 10.9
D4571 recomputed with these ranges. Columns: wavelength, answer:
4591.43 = 10.87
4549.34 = 10.98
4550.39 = 10.95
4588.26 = 10.78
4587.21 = 10.82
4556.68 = 10.94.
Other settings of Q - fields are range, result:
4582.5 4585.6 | 10.97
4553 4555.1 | 10.9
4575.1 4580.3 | 10.74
